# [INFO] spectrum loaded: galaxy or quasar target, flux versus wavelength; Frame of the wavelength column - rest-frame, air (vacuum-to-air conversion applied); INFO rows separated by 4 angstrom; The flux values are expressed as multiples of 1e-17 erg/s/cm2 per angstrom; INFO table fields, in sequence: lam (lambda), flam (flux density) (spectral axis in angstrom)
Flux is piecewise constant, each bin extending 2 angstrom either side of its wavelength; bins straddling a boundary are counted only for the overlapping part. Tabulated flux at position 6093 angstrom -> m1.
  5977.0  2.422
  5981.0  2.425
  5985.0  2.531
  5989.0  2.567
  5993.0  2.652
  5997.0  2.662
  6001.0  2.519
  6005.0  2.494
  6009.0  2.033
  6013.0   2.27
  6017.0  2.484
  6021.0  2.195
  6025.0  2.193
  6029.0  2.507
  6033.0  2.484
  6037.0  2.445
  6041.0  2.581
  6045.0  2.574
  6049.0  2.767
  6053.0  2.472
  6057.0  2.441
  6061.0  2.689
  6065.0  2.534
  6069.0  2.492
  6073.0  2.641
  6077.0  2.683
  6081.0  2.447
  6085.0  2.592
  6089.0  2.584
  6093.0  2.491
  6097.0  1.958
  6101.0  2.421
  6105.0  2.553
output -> 2.491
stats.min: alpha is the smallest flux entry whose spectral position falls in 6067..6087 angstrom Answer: 2.447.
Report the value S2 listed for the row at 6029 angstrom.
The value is 2.507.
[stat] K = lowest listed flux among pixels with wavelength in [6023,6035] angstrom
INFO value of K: 2.193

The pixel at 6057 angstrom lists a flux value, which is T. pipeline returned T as 2.441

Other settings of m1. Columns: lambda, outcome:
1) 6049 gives 2.767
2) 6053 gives 2.472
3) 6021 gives 2.195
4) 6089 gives 2.584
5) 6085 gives 2.592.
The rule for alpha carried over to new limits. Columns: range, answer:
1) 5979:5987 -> 2.425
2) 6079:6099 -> 1.958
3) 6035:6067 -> 2.441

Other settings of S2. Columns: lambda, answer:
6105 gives 2.553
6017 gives 2.484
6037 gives 2.445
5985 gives 2.531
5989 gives 2.567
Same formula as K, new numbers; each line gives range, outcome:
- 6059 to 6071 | 2.492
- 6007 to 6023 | 2.033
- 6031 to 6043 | 2.445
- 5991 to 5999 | 2.652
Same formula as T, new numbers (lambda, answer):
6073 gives 2.641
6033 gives 2.484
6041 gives 2.581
